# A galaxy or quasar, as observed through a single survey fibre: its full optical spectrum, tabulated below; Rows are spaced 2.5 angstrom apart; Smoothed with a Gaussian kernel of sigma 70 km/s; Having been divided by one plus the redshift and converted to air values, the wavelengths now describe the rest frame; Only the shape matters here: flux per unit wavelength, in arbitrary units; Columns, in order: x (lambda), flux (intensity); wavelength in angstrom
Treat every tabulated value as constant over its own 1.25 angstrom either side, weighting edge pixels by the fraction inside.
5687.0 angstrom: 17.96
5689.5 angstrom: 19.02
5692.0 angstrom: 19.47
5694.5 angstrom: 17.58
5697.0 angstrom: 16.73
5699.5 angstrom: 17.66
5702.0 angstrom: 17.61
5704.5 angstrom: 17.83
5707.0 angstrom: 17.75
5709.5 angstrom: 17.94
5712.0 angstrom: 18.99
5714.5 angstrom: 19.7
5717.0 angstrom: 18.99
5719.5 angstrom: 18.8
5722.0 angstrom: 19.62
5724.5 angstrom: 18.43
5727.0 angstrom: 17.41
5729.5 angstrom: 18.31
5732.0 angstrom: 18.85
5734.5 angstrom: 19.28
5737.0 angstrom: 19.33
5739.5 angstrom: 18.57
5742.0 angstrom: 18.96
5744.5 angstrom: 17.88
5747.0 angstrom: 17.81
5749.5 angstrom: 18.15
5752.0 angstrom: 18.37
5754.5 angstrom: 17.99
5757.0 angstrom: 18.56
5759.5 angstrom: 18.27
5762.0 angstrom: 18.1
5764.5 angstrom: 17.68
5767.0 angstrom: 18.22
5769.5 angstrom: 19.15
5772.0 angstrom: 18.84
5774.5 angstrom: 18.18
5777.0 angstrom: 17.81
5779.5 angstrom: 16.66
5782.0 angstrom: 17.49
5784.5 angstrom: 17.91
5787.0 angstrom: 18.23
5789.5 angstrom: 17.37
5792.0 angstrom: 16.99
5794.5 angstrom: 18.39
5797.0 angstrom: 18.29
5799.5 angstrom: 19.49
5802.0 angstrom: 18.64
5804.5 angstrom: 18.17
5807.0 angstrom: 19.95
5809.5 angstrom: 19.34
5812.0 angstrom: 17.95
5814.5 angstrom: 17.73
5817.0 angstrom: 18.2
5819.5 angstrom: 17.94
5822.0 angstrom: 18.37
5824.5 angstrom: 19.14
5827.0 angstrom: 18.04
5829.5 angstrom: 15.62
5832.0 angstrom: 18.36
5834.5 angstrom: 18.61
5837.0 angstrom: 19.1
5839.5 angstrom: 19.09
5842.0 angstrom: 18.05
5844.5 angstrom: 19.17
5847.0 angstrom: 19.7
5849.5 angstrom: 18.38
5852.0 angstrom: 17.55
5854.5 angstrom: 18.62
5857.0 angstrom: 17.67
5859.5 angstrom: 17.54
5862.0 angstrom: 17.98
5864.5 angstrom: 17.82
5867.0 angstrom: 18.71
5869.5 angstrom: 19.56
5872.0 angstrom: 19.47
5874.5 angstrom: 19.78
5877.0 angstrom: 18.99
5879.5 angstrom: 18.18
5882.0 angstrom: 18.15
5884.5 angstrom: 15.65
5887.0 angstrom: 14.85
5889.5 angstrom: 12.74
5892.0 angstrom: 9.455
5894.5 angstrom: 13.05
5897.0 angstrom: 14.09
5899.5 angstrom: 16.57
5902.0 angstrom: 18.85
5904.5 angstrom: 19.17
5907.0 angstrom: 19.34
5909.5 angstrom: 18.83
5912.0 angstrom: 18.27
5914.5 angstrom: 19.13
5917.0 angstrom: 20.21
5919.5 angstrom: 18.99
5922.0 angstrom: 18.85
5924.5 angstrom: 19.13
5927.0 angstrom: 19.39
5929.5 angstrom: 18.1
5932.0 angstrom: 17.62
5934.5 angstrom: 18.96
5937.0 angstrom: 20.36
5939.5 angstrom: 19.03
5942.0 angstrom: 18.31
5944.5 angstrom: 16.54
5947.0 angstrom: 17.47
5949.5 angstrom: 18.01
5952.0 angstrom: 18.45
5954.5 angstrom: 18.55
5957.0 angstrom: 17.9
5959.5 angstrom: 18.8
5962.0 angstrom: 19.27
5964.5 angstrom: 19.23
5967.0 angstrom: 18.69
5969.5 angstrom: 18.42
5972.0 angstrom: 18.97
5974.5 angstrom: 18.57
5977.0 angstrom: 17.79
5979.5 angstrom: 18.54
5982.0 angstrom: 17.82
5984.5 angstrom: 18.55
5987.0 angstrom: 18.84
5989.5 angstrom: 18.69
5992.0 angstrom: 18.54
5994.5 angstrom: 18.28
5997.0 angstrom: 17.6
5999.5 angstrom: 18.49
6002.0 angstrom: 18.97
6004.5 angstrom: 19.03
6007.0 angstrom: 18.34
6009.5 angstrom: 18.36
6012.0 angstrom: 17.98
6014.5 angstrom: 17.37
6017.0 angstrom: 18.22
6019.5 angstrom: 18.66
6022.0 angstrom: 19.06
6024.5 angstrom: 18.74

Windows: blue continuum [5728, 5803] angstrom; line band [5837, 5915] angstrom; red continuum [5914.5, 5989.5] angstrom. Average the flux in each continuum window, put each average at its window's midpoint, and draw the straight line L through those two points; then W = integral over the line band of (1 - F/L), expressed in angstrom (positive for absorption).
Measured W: 3.8 angstrom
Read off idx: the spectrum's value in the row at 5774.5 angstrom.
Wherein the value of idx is 18.18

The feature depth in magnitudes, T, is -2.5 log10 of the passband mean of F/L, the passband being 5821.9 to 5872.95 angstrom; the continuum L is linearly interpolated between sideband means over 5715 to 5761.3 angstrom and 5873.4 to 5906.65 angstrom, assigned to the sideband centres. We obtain -0.096 mag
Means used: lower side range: 18.5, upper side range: 16.2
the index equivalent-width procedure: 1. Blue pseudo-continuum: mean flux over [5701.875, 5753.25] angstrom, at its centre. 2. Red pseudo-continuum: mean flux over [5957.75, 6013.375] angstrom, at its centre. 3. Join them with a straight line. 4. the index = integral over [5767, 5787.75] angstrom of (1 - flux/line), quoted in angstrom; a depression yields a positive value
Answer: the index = 0.5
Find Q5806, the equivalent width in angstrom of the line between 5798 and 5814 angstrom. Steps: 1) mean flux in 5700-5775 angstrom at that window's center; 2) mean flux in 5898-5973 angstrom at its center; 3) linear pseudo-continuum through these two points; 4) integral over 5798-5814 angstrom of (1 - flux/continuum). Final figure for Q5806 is -0.3 angstrom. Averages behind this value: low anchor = 18.4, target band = 18.9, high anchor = 18.6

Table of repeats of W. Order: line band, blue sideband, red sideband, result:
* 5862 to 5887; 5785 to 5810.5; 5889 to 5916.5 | -1.8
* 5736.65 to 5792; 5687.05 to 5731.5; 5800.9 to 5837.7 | 0.7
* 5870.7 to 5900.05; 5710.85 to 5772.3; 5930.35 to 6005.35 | 4.1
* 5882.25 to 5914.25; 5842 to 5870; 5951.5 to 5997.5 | 4.1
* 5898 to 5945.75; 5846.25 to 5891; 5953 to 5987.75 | -1.3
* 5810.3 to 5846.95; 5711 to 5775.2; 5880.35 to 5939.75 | -0.7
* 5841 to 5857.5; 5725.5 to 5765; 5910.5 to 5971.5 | 0.0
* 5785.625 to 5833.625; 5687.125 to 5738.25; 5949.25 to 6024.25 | 0.6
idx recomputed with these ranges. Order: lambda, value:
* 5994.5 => 18.28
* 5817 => 18.2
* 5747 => 17.81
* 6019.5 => 18.66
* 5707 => 17.75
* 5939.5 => 19.03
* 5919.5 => 18.99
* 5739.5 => 18.57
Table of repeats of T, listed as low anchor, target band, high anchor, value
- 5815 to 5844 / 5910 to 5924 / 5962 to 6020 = -0.04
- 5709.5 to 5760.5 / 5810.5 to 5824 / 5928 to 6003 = 0.02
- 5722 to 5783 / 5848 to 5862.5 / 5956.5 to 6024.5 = 0.02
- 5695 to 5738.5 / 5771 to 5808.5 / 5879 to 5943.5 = -0.01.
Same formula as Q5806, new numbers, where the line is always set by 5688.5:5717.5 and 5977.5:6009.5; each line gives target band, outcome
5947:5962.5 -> 0.0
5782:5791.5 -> 0.3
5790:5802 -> 0.0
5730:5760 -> -0.4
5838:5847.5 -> -0.3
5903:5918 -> -0.6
